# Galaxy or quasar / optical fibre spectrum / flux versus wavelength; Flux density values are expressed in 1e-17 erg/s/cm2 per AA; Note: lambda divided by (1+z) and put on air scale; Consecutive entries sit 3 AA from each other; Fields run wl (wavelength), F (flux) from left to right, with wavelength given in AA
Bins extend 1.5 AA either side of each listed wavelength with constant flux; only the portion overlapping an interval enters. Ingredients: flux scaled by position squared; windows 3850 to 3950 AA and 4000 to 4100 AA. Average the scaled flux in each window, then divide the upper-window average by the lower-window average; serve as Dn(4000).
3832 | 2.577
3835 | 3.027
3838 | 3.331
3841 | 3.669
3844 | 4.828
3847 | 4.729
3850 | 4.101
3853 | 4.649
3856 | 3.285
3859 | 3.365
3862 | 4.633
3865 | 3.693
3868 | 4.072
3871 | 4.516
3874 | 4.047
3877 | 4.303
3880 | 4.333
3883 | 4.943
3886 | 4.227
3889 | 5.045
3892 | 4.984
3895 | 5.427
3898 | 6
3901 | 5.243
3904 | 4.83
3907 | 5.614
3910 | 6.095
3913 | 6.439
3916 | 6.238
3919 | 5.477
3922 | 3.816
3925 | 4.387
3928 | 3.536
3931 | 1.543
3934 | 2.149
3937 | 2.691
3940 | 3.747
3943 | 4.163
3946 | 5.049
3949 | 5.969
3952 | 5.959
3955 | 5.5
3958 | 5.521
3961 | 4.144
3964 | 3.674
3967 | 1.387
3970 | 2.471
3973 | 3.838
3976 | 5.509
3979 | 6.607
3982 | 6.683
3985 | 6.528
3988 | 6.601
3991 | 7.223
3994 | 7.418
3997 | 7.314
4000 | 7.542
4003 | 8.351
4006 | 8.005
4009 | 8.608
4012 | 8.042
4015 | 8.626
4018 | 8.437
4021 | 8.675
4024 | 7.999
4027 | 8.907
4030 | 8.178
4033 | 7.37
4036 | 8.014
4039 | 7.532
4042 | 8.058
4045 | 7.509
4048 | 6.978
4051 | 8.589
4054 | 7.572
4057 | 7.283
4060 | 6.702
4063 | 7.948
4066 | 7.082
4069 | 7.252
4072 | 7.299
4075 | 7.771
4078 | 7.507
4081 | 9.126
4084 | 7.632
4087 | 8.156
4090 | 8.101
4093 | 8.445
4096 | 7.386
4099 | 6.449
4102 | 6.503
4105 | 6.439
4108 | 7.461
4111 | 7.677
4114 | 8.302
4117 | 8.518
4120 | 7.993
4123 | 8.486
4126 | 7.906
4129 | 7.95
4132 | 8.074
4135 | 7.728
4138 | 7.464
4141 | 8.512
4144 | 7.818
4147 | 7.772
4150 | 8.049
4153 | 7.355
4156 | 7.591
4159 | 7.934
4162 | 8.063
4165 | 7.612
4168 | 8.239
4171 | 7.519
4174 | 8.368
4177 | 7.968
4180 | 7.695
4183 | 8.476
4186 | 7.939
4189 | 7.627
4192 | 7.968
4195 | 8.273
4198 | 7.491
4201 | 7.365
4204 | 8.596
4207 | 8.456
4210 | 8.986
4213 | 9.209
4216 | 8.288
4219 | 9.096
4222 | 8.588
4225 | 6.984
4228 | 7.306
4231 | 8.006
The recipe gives 1.9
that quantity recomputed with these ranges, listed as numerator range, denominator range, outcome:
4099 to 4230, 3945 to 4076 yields 1.24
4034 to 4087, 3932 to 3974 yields 2.02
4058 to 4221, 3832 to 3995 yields 1.90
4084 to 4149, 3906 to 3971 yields 1.95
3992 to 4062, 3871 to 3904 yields 1.75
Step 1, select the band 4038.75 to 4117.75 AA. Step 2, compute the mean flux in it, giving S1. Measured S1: 7.6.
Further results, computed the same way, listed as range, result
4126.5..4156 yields 7.85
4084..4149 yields 7.77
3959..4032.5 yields 6.7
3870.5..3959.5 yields 4.73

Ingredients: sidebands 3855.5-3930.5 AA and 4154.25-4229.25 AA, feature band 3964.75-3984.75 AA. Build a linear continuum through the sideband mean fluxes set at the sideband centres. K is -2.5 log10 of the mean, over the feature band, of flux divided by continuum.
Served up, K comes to 0.24 mag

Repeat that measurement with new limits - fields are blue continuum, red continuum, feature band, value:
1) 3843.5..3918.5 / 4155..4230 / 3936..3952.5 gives 0.195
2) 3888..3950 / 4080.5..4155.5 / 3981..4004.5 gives -0.231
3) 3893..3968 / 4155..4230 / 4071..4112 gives -0.129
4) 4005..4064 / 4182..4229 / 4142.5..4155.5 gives 0.050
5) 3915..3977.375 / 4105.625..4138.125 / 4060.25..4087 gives -0.118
